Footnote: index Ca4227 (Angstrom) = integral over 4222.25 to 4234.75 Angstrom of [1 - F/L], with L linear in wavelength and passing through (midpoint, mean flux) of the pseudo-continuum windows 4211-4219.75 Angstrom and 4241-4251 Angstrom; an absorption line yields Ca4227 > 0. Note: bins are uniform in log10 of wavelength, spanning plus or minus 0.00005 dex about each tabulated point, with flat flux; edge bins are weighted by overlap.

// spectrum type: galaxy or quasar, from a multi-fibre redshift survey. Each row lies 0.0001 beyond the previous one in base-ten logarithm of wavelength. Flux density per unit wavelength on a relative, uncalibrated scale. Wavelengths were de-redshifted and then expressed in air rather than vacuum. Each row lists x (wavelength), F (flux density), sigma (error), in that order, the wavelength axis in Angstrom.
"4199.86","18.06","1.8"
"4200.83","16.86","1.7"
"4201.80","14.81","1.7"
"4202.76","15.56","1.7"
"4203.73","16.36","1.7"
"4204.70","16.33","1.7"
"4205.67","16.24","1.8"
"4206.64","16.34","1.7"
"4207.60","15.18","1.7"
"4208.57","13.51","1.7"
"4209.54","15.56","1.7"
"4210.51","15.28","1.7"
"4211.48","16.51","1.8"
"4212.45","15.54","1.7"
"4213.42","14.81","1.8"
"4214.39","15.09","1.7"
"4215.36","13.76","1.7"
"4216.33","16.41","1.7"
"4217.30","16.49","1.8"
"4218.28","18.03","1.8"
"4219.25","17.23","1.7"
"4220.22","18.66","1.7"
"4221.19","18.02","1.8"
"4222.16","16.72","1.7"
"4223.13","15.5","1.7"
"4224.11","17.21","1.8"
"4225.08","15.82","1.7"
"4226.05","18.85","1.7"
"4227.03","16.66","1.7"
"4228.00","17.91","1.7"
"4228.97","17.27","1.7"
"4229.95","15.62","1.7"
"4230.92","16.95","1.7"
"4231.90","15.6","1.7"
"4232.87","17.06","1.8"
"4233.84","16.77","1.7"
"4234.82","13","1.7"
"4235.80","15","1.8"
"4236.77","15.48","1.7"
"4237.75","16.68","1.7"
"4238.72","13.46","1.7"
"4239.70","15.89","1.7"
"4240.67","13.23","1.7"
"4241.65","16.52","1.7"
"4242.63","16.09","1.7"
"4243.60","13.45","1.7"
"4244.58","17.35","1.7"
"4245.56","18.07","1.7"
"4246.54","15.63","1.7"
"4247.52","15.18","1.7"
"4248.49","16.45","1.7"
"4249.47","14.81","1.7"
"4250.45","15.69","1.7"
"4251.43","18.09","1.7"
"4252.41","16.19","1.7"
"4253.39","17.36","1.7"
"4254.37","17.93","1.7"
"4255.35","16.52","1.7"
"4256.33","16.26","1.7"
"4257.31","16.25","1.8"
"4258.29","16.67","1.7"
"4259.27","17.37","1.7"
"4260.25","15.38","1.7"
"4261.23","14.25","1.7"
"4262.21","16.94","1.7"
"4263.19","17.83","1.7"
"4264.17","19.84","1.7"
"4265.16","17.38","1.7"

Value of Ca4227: -0.5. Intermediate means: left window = 16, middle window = 16.6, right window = 15.9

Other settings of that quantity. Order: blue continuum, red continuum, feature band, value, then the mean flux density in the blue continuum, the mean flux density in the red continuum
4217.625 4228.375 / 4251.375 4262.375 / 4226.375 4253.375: 1.5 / 17.3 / 16.5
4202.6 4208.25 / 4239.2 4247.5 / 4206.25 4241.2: -0.4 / 16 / 15.7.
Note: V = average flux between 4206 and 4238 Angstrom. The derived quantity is 16.2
